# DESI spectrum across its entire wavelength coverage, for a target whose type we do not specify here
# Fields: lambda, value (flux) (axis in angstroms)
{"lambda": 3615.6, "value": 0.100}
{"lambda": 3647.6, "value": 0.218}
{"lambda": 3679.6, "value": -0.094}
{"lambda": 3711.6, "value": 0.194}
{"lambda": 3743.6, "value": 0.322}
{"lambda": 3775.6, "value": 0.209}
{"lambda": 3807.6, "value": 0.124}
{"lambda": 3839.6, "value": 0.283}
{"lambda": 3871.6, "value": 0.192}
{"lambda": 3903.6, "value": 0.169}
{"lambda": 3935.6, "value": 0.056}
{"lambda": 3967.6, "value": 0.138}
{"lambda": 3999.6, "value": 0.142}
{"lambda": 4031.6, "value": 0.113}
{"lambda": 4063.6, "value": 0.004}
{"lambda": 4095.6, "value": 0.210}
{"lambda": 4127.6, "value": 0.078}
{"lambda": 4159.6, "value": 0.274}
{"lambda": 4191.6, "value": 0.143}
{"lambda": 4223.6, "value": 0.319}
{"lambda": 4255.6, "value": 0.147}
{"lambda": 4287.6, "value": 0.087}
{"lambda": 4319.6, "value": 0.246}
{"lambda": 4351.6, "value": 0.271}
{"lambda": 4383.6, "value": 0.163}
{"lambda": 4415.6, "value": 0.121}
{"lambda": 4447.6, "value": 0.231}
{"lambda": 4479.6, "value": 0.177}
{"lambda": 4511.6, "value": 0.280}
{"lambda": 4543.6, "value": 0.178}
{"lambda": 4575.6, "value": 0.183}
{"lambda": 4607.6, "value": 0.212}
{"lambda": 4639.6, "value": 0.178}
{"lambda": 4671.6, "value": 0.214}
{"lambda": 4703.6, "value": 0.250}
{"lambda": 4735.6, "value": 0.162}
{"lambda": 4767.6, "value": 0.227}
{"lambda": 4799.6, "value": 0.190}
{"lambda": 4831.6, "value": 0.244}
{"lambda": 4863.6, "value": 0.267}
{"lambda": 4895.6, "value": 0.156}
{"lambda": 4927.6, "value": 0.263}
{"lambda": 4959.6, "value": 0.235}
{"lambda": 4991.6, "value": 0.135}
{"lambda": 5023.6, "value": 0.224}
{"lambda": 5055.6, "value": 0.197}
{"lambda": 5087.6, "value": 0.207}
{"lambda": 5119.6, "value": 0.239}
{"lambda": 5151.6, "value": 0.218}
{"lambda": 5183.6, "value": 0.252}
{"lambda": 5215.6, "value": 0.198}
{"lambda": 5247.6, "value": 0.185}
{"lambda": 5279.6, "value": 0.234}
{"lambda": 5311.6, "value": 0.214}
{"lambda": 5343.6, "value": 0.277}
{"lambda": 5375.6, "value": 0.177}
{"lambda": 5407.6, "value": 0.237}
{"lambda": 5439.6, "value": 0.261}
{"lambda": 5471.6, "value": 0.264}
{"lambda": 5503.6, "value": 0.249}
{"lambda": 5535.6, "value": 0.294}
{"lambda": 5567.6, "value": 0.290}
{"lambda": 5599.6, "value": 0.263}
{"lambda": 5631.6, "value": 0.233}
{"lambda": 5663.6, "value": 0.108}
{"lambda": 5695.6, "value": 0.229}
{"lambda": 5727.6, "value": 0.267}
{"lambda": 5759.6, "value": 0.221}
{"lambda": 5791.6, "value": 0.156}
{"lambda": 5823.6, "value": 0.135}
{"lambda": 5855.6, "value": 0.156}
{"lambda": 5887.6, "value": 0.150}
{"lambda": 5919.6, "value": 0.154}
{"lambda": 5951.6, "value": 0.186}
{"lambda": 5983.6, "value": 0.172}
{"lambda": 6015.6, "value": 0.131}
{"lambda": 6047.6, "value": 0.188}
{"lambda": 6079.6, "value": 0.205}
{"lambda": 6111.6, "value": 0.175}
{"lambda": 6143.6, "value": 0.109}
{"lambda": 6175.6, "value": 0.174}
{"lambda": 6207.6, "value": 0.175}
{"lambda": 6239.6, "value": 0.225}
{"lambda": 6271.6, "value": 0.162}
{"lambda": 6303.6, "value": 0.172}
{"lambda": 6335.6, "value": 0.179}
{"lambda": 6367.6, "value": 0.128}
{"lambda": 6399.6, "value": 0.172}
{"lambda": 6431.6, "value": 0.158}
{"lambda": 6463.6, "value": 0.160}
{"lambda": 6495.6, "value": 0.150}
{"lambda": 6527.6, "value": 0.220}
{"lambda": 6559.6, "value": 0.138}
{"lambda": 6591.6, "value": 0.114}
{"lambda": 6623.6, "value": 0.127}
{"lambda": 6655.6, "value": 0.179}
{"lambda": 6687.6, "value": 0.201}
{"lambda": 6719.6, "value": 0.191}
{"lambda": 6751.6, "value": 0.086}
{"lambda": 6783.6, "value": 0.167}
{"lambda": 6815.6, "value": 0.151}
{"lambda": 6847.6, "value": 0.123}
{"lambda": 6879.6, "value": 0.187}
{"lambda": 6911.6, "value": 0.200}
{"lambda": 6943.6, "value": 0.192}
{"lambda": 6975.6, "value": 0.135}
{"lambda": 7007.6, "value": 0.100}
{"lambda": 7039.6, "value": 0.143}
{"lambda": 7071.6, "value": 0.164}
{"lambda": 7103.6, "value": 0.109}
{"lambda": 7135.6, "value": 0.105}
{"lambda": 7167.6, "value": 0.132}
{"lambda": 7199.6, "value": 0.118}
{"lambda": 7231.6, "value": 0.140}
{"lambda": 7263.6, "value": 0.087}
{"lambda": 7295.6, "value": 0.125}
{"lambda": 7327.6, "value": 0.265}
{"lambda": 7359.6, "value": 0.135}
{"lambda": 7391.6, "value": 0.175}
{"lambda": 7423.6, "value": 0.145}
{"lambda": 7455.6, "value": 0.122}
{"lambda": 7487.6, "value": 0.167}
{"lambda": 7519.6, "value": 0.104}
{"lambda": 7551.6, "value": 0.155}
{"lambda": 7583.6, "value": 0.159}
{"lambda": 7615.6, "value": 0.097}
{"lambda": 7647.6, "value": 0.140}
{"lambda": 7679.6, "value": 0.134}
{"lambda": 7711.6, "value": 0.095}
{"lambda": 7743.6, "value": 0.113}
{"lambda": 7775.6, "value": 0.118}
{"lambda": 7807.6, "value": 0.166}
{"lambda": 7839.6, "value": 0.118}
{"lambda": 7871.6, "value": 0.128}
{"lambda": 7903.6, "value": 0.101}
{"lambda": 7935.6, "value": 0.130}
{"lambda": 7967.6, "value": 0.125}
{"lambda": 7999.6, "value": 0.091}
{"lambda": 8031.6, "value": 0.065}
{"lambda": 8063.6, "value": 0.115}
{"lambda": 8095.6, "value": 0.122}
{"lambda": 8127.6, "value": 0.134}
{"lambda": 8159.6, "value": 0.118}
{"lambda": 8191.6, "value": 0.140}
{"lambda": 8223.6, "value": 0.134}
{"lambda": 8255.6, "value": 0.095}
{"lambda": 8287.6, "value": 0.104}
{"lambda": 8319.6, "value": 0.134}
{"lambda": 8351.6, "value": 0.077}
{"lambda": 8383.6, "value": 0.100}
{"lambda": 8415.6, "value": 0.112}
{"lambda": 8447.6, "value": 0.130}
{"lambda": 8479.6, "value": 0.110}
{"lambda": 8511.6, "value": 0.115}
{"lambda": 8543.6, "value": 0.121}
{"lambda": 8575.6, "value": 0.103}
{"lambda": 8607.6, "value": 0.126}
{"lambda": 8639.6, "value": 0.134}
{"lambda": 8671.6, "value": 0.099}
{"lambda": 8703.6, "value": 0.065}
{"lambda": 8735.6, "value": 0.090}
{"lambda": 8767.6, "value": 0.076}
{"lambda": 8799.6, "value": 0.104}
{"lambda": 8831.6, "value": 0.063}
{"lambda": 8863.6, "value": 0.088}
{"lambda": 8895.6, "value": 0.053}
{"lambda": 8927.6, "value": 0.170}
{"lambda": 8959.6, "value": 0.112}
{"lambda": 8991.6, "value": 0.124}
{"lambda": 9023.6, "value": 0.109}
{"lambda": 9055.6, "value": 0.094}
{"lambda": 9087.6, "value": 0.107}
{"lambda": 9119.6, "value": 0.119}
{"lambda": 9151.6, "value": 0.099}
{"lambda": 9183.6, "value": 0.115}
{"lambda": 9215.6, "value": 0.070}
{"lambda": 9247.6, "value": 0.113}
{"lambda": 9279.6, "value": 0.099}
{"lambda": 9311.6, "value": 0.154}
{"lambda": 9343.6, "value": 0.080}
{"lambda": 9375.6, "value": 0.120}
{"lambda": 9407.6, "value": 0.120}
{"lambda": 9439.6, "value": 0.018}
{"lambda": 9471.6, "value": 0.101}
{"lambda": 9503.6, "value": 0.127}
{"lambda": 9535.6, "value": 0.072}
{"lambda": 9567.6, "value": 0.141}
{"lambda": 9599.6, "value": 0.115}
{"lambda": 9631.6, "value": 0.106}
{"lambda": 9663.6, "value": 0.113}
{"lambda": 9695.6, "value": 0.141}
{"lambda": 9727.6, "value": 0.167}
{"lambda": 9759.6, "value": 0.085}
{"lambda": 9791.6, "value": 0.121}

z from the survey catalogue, 0.115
